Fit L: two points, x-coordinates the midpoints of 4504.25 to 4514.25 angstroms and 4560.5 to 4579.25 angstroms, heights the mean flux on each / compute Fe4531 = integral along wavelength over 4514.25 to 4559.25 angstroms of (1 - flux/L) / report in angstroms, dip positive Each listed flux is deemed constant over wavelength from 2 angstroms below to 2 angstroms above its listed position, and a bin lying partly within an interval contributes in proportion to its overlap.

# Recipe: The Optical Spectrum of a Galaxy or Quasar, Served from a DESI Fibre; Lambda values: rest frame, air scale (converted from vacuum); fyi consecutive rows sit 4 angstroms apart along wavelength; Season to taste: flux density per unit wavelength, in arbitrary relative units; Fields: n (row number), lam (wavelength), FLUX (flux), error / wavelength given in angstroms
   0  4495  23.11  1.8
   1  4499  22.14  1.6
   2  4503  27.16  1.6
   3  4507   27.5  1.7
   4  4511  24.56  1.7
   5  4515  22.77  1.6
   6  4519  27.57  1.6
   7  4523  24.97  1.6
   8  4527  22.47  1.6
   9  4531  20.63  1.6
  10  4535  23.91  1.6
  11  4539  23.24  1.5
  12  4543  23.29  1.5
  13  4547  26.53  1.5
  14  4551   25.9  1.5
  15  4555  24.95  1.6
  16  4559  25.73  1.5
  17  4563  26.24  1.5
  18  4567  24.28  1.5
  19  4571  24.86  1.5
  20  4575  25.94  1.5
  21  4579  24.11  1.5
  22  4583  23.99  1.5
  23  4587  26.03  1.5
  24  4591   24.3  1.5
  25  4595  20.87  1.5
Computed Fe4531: 2.0 angstroms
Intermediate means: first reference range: 25.7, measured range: 24.3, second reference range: 25.2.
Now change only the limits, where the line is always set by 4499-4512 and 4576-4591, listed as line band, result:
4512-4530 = 1.00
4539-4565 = -0.07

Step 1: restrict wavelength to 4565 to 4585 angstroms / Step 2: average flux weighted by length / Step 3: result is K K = 24.6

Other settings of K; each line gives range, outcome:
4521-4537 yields 23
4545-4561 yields 25.8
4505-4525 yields 25.5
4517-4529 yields 25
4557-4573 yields 25.3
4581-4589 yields 25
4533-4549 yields 24.2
